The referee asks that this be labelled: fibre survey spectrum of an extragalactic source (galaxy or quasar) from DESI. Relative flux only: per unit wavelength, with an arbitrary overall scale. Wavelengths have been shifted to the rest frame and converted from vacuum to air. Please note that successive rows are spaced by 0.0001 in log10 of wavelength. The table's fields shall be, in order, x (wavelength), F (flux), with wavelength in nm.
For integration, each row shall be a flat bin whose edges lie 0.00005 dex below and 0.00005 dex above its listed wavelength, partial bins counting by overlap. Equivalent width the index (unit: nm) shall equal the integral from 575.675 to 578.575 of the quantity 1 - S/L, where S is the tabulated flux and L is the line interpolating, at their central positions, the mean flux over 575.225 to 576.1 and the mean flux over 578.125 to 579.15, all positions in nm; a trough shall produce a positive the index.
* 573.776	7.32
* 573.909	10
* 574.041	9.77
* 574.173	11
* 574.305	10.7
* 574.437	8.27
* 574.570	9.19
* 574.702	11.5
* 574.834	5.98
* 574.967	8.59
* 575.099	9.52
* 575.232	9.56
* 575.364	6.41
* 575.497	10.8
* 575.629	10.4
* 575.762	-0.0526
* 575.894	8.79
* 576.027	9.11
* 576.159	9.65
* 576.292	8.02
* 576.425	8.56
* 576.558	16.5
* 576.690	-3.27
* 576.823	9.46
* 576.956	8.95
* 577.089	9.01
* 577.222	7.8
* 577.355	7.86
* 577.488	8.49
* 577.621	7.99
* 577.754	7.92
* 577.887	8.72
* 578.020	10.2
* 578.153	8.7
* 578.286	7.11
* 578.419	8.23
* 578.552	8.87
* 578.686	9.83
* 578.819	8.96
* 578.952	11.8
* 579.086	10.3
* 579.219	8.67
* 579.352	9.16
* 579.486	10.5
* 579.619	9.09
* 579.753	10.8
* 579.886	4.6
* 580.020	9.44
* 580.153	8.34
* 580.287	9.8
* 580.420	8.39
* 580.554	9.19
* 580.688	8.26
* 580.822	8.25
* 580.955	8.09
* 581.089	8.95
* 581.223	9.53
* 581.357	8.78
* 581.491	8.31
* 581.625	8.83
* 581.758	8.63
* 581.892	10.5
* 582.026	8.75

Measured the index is 0.16 nm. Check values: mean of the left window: 7.77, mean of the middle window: 8.03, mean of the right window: 9.24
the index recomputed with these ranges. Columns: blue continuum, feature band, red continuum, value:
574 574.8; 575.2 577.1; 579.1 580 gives 0.30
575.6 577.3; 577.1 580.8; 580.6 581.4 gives -0.25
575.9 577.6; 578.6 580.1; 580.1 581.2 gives -0.14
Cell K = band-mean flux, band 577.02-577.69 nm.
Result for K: 8.23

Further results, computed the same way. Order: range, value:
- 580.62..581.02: 8.21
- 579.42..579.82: 10.1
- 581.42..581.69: 8.56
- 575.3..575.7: 9.11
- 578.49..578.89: 9.25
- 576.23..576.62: 11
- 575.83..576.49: 8.82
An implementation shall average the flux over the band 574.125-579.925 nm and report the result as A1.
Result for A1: 8.7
